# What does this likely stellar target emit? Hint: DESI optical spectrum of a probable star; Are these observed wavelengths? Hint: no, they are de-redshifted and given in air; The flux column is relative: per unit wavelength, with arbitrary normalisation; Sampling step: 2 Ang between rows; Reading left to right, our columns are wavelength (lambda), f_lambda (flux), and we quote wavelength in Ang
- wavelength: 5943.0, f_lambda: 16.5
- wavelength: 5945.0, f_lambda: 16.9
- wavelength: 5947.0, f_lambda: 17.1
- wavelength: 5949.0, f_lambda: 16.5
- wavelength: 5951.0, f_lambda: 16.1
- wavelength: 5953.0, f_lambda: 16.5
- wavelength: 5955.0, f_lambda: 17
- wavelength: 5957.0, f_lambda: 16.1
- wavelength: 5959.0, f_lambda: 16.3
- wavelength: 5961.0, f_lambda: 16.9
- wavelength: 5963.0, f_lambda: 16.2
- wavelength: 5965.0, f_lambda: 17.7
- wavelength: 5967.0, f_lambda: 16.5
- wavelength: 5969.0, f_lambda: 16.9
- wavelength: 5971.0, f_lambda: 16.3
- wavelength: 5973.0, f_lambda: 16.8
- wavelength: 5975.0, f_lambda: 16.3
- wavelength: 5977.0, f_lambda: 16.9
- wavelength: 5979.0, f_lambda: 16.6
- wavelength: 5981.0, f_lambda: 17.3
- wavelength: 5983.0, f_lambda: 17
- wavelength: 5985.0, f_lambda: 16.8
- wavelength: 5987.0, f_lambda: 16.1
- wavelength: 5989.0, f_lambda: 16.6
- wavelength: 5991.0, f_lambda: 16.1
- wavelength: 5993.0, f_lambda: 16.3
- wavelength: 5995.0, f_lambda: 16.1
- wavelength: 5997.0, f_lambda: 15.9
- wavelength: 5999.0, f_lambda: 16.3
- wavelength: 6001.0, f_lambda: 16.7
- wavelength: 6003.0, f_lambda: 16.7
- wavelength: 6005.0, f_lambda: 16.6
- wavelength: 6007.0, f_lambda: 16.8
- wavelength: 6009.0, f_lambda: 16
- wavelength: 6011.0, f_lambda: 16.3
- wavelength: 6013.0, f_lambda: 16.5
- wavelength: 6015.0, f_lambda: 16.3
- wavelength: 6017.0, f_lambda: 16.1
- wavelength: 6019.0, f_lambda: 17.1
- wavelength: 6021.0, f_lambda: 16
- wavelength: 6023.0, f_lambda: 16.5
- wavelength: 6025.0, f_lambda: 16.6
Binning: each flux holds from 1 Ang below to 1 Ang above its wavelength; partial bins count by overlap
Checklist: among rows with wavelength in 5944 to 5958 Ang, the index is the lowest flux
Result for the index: 16.1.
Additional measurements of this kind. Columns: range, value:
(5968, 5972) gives 16.3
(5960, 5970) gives 16.2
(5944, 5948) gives 16.9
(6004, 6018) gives 16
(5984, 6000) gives 15.9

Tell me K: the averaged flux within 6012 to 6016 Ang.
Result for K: 16.4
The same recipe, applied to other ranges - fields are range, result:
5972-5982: 16.8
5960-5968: 16.8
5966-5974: 16.6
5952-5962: 16.6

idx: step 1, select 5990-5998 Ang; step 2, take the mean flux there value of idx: 16.1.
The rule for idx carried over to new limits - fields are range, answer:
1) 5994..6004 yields 16.3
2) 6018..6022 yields 16.6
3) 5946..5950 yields 16.8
